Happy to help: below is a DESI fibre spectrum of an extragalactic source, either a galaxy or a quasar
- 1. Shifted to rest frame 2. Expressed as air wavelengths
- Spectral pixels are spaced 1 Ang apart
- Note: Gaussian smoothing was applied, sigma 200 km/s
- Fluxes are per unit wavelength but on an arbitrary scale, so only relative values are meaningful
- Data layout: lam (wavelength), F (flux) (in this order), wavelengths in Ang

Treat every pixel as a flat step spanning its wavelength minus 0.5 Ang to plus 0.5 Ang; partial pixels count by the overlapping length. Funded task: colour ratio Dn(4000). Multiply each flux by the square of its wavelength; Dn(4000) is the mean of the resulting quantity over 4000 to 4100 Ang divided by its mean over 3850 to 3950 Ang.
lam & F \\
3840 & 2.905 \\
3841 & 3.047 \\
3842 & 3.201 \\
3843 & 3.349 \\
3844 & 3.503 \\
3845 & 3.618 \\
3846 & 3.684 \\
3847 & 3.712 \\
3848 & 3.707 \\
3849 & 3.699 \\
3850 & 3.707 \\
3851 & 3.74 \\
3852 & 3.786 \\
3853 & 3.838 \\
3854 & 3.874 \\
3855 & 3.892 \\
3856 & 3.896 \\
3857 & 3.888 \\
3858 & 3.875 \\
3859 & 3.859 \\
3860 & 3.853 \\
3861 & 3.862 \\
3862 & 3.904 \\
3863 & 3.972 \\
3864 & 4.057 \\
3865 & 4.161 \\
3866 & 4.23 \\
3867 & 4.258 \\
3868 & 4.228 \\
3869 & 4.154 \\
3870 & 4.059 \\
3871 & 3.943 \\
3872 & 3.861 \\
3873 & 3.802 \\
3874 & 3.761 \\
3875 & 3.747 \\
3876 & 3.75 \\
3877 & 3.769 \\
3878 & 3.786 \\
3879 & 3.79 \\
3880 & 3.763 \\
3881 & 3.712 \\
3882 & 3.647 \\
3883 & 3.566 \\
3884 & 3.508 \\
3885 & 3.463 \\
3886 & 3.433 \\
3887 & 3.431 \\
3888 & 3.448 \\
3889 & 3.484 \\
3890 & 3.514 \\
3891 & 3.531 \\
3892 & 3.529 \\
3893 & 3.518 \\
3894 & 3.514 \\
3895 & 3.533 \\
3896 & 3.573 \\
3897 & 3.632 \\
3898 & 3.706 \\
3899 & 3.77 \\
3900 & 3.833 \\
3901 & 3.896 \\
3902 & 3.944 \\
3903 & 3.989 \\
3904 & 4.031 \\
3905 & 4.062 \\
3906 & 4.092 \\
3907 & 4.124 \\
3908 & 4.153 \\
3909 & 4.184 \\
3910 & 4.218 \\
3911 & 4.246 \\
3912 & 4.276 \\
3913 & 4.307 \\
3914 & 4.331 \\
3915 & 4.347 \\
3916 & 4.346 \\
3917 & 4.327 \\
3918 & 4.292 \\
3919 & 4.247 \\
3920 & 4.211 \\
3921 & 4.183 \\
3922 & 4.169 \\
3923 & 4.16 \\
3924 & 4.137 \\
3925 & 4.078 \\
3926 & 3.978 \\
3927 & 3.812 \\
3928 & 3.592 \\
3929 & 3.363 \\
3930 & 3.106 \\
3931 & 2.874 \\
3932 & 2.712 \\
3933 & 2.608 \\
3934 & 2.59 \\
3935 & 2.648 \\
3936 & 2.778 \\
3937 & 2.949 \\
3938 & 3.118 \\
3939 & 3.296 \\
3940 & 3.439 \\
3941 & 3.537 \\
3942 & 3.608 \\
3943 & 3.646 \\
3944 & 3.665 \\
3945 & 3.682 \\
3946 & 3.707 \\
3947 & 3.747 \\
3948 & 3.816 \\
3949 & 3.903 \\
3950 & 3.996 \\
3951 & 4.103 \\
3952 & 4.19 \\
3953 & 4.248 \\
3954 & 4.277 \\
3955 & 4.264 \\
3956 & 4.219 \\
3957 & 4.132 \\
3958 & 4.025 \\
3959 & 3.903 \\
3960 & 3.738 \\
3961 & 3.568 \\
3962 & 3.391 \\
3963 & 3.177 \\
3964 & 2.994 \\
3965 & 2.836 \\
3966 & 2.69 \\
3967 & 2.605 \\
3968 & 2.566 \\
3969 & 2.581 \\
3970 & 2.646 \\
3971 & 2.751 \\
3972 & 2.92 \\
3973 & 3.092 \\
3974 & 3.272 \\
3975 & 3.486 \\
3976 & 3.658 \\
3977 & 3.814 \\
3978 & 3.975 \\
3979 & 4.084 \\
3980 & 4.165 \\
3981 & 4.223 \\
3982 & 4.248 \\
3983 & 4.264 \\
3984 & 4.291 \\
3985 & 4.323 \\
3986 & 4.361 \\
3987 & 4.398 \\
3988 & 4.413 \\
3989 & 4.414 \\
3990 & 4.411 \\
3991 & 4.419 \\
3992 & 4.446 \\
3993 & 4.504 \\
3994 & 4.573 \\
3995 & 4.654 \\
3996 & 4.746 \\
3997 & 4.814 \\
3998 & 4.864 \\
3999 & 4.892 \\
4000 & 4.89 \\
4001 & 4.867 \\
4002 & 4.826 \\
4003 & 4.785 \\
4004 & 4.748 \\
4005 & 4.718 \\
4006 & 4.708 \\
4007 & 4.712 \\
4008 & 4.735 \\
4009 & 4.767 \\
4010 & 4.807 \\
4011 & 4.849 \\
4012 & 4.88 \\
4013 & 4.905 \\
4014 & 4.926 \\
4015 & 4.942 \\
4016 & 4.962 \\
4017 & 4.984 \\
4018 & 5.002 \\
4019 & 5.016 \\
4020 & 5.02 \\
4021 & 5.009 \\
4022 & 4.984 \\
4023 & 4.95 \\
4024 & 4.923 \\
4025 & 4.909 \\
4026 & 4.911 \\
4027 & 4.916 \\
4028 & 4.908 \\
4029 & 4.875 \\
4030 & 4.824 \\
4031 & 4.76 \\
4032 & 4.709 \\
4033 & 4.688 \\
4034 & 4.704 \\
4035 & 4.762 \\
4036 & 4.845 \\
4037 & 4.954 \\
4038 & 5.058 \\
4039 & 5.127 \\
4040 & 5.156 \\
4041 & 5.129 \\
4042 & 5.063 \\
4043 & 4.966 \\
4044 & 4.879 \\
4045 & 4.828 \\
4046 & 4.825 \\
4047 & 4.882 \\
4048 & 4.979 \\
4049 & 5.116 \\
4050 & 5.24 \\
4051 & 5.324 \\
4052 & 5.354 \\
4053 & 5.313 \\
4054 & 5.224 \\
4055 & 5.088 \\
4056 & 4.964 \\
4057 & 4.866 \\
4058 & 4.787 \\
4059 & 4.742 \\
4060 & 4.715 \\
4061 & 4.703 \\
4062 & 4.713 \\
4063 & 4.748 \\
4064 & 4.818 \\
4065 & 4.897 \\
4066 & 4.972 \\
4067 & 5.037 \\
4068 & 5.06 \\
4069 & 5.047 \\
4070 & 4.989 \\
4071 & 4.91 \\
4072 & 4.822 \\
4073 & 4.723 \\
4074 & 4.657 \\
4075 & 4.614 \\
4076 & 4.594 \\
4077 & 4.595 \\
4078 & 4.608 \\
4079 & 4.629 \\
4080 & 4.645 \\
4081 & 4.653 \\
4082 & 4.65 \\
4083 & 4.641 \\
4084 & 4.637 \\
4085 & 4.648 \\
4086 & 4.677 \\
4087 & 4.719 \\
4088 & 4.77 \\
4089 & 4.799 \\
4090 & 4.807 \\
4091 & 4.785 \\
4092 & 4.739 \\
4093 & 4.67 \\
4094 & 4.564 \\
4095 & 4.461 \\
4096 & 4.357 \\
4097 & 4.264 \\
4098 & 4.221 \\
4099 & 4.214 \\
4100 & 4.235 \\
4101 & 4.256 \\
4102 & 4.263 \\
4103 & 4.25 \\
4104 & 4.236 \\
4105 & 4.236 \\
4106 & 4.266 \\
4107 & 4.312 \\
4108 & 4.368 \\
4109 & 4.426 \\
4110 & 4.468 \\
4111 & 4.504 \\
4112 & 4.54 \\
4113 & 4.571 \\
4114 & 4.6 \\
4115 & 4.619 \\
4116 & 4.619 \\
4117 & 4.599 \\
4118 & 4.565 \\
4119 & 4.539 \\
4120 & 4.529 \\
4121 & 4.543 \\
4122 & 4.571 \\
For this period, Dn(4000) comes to 1.38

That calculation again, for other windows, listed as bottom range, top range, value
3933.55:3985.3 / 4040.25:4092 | 1.44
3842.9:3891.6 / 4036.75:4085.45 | 1.43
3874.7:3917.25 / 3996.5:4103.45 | 1.36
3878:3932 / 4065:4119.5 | 1.31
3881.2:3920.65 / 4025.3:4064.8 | 1.37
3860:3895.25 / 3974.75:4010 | 1.26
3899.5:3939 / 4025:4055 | 1.39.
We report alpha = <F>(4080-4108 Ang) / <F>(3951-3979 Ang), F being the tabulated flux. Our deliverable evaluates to 1.3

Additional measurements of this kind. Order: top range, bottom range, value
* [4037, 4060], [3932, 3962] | 1.39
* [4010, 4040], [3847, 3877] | 1.26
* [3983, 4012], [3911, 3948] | 1.26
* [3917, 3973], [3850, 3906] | 0.93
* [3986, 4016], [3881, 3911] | 1.26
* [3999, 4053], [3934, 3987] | 1.37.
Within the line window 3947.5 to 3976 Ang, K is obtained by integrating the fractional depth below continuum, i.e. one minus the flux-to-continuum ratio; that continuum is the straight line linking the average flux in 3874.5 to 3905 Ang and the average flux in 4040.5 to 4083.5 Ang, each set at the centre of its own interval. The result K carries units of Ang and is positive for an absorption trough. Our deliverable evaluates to 4.7 Ang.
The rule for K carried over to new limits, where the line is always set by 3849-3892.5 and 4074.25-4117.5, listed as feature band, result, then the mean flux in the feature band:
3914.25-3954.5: 3.11 Ang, 3.69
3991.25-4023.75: -4.51 Ang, 4.83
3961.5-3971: 2.95 Ang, 2.83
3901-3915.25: -0.85 Ang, 4.15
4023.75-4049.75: -3.51 Ang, 4.91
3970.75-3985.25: 1.27 Ang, 3.78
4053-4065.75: -1.37 Ang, 4.88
